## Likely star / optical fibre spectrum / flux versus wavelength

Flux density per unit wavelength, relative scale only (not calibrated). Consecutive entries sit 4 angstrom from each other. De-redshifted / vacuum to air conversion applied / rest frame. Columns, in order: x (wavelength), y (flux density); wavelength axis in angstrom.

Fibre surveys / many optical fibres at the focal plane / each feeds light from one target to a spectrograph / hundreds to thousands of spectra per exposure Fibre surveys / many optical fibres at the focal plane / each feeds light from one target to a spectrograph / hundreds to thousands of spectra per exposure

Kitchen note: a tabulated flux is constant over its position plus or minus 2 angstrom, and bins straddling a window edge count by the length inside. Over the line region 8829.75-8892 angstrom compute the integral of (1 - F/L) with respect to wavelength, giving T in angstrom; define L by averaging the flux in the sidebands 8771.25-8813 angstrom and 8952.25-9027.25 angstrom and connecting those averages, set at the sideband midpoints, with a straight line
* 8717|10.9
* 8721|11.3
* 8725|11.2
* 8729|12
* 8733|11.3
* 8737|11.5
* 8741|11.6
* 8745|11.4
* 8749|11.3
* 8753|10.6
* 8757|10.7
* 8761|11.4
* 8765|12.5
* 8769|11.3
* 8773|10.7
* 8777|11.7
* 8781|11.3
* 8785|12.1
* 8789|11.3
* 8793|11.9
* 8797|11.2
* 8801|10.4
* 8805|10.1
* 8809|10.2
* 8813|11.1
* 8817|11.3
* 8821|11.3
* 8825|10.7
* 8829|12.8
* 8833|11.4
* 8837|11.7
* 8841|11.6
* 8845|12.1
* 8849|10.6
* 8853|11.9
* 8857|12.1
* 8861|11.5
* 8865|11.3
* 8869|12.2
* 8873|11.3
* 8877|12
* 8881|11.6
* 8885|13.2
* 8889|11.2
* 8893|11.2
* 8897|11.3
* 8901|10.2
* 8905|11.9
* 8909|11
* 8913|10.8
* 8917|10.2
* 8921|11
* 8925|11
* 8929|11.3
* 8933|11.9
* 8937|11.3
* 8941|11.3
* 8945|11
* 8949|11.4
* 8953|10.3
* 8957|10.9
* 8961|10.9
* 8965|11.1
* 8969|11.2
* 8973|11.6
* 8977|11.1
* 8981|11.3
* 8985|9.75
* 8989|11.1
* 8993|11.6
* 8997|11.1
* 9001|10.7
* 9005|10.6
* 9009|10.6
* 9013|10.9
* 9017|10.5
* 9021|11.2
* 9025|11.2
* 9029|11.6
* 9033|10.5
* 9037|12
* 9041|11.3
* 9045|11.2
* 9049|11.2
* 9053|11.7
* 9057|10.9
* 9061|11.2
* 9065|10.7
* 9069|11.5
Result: -3.9 angstrom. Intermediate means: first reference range 11.1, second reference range 10.9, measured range 11.7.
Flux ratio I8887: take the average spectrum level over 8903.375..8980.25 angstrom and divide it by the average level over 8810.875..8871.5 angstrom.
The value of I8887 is 1.0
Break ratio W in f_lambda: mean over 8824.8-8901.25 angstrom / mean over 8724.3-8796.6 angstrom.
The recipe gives 1.02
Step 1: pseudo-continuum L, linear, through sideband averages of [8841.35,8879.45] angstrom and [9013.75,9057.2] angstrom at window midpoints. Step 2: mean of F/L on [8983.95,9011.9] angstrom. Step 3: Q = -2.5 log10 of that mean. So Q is 0.05 mag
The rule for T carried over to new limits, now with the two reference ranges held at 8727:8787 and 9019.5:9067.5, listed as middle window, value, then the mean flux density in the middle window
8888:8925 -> 1.14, 11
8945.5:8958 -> 0.46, 10.9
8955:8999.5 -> 0.86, 11.1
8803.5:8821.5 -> 0.96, 10.8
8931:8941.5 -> -0.21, 11.5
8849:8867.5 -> -0.39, 11.6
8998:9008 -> 0.50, 10.7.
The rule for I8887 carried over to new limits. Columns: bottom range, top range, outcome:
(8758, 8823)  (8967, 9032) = 0.98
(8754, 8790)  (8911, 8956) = 0.97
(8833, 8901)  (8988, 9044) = 0.95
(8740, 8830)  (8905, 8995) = 0.98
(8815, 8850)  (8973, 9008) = 0.95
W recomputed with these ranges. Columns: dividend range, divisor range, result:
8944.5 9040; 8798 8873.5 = 0.97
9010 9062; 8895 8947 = 1.01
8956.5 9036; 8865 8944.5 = 0.97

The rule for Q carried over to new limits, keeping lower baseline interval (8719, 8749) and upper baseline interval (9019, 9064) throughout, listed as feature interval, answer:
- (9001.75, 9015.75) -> 0.059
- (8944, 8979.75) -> 0.024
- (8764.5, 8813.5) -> 0.024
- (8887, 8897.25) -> 0.013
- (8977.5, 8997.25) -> 0.032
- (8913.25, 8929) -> 0.052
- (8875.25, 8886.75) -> -0.082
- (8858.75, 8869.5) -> -0.021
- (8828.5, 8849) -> -0.031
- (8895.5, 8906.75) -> 0.023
